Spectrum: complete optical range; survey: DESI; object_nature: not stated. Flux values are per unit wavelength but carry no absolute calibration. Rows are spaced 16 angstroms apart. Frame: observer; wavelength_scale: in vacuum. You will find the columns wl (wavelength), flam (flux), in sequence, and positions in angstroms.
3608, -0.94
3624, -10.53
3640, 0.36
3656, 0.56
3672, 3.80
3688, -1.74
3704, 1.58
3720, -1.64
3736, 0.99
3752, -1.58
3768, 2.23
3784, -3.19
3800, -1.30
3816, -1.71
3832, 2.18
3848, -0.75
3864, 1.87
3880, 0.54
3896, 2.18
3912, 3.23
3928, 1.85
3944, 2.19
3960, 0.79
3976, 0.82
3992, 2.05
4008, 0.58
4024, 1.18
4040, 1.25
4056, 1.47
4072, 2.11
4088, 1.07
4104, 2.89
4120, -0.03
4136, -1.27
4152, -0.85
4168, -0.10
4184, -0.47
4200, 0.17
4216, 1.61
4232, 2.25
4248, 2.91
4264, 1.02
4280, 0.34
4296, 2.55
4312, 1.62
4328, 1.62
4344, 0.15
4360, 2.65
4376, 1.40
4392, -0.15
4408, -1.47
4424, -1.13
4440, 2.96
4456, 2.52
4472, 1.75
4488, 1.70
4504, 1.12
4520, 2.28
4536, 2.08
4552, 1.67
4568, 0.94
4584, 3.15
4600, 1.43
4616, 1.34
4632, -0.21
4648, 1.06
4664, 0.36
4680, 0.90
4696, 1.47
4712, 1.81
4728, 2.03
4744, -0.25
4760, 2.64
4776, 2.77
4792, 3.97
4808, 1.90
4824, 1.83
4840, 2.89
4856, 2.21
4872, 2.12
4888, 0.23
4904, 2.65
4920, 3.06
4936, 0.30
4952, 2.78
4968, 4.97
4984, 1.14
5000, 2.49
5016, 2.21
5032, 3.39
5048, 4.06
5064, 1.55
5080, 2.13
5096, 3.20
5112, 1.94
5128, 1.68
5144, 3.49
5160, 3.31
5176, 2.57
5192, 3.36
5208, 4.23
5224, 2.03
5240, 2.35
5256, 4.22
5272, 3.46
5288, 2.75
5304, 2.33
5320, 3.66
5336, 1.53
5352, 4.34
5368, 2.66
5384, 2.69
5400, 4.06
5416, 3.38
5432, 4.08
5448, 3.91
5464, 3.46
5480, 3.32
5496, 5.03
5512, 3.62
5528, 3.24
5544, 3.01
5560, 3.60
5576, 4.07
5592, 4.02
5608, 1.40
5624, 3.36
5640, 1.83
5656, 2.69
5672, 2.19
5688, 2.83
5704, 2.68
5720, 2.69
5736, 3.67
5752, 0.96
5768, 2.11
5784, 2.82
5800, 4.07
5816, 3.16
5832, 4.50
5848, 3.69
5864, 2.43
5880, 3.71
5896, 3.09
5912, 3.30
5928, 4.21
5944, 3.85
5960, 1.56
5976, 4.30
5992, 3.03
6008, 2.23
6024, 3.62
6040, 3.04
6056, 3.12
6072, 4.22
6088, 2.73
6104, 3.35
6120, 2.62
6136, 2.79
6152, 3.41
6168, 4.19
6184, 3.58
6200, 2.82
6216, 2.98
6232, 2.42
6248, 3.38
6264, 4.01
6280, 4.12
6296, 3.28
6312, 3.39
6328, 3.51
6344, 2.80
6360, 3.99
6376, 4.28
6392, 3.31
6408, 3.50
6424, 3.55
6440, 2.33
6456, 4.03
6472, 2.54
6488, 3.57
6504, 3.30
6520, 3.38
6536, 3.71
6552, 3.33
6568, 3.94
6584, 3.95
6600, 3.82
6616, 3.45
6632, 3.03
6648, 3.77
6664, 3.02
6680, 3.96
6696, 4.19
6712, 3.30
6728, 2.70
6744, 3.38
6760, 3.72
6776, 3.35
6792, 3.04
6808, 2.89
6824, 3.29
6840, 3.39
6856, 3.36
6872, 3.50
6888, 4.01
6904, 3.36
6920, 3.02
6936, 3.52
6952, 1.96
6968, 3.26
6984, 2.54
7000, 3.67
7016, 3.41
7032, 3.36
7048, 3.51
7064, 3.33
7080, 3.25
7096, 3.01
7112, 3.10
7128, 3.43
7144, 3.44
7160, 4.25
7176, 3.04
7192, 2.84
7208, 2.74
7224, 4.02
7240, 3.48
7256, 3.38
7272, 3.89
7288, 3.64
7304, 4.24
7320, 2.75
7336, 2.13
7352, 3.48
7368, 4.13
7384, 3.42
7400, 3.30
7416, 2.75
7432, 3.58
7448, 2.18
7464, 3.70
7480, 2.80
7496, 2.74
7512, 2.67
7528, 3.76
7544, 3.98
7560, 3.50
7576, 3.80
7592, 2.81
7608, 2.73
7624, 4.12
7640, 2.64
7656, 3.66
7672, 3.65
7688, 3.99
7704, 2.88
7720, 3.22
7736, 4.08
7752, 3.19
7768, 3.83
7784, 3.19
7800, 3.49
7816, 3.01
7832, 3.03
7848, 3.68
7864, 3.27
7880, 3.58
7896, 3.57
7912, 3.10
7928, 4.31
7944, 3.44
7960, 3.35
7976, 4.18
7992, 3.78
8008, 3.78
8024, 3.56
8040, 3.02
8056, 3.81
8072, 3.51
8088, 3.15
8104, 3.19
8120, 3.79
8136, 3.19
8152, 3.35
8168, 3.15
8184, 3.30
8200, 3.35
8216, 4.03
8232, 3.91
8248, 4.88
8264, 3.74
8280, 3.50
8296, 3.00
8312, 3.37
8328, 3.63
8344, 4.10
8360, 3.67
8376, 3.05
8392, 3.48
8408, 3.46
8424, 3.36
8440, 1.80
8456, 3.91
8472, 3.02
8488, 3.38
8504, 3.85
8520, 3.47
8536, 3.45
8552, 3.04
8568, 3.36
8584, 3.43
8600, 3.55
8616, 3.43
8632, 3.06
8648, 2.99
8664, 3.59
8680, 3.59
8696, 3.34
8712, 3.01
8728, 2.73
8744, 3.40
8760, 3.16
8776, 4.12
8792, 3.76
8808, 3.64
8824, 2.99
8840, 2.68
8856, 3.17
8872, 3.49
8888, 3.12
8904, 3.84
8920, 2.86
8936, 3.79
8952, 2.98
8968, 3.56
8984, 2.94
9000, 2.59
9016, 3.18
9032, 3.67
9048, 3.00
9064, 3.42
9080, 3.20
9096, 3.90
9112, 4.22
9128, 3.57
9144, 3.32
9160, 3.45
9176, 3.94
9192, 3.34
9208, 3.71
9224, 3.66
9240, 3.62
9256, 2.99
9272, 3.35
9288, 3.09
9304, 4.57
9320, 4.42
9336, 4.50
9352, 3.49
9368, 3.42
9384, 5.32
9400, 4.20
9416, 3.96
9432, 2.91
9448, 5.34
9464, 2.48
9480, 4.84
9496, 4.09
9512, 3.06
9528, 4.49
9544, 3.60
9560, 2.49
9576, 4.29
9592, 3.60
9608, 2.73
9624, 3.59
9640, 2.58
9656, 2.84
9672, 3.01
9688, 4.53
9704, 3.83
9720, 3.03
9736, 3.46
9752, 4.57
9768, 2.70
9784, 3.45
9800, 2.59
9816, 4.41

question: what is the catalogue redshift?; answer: 0.256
